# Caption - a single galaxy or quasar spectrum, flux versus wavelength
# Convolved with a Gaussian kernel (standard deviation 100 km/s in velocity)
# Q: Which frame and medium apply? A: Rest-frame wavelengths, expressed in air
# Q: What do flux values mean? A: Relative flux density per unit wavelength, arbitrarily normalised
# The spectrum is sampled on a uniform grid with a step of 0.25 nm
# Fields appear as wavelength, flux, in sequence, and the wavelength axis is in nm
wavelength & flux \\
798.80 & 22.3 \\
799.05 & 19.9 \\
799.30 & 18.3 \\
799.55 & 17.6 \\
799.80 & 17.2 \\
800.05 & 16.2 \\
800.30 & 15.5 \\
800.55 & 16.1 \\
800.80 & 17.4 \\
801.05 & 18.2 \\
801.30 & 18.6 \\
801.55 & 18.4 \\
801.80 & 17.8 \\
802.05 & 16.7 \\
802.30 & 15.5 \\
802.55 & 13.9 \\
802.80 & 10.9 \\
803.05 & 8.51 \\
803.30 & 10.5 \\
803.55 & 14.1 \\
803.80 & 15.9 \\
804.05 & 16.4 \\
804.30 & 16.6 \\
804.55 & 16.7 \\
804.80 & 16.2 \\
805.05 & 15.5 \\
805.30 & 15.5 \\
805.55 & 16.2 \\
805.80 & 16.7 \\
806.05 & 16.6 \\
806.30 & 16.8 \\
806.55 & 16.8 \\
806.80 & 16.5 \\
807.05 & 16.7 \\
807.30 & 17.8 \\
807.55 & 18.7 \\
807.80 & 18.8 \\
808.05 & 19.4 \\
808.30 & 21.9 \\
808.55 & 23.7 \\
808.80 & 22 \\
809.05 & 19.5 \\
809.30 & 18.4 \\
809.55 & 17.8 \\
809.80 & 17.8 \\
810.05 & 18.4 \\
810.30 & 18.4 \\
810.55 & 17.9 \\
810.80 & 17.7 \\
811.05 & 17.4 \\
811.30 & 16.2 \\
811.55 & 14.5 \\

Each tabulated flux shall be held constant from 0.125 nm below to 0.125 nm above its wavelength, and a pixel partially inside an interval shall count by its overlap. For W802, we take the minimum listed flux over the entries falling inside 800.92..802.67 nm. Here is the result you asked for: 13.9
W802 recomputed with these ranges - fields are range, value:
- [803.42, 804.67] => 14.1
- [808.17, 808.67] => 21.9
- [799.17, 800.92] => 15.5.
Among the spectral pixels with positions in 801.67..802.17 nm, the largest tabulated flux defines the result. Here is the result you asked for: 17.8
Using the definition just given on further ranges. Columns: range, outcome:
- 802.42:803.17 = 13.9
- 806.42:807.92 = 18.8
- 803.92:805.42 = 16.7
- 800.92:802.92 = 18.6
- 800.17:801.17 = 18.2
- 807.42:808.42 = 21.9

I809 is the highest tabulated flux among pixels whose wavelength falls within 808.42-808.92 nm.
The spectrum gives 23.7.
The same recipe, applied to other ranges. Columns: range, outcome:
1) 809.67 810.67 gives 18.4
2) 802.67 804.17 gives 16.4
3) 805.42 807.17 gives 16.8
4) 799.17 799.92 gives 18.3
